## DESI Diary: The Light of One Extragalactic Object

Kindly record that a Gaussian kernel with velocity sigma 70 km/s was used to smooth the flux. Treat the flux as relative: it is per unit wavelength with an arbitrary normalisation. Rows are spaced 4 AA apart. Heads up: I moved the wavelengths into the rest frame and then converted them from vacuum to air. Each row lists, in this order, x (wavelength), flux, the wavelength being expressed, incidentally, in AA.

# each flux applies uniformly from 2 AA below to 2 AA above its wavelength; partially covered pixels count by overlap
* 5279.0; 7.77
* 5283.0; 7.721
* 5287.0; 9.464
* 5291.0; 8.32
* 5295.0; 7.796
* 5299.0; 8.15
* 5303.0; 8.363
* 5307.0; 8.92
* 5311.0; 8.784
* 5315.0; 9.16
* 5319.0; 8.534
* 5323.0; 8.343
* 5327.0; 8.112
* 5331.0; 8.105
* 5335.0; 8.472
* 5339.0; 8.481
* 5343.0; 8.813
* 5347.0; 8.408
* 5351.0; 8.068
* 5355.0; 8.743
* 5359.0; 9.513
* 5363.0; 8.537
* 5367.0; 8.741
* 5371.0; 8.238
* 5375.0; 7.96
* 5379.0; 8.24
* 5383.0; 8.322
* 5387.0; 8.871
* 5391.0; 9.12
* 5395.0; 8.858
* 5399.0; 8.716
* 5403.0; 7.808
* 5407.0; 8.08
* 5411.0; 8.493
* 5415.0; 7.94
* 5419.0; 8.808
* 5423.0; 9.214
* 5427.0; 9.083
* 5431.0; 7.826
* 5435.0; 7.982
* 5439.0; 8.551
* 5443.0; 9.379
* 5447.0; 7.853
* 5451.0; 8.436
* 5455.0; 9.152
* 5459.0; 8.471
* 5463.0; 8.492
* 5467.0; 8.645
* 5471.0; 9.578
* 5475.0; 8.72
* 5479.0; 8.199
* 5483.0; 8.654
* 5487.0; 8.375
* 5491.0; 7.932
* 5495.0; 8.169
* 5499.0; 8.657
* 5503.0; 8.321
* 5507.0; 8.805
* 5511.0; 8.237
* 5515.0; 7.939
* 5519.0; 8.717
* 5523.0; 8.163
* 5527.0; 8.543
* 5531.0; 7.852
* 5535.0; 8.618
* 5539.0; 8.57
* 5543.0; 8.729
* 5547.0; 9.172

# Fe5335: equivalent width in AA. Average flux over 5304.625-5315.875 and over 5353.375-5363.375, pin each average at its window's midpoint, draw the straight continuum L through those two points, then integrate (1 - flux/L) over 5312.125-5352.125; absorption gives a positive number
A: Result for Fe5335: 2.2 AA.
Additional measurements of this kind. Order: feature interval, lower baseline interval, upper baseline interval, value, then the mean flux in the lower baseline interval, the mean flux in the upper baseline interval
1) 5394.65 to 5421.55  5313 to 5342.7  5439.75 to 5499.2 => 0.5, 8.48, 8.58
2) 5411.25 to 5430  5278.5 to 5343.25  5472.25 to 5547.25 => -0.6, 8.43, 8.43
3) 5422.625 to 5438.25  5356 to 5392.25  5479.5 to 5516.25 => 0.1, 8.61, 8.35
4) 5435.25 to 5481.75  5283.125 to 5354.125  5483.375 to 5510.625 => -1.4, 8.47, 8.38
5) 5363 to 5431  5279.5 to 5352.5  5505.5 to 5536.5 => -0.9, 8.43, 8.35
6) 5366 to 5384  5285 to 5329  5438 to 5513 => 0.6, 8.54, 8.56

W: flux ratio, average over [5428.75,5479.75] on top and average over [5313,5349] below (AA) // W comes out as 1.0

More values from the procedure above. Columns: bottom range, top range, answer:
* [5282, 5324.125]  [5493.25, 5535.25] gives 0.98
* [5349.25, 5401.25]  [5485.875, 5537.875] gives 0.97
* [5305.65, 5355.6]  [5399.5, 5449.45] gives 0.99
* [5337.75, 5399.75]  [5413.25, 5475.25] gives 1.00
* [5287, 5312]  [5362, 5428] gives 1.01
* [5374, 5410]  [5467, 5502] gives 1.01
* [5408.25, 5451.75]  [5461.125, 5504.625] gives 1.00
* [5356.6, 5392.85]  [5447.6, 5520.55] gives 0.99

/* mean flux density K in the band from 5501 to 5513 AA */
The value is 8.45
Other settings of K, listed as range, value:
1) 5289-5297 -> 8.06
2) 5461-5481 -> 8.73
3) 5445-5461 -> 8.48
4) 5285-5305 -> 8.42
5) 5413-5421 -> 8.37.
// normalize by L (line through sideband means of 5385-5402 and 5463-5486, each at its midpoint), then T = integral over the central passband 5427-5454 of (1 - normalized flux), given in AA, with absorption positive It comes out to 1.1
